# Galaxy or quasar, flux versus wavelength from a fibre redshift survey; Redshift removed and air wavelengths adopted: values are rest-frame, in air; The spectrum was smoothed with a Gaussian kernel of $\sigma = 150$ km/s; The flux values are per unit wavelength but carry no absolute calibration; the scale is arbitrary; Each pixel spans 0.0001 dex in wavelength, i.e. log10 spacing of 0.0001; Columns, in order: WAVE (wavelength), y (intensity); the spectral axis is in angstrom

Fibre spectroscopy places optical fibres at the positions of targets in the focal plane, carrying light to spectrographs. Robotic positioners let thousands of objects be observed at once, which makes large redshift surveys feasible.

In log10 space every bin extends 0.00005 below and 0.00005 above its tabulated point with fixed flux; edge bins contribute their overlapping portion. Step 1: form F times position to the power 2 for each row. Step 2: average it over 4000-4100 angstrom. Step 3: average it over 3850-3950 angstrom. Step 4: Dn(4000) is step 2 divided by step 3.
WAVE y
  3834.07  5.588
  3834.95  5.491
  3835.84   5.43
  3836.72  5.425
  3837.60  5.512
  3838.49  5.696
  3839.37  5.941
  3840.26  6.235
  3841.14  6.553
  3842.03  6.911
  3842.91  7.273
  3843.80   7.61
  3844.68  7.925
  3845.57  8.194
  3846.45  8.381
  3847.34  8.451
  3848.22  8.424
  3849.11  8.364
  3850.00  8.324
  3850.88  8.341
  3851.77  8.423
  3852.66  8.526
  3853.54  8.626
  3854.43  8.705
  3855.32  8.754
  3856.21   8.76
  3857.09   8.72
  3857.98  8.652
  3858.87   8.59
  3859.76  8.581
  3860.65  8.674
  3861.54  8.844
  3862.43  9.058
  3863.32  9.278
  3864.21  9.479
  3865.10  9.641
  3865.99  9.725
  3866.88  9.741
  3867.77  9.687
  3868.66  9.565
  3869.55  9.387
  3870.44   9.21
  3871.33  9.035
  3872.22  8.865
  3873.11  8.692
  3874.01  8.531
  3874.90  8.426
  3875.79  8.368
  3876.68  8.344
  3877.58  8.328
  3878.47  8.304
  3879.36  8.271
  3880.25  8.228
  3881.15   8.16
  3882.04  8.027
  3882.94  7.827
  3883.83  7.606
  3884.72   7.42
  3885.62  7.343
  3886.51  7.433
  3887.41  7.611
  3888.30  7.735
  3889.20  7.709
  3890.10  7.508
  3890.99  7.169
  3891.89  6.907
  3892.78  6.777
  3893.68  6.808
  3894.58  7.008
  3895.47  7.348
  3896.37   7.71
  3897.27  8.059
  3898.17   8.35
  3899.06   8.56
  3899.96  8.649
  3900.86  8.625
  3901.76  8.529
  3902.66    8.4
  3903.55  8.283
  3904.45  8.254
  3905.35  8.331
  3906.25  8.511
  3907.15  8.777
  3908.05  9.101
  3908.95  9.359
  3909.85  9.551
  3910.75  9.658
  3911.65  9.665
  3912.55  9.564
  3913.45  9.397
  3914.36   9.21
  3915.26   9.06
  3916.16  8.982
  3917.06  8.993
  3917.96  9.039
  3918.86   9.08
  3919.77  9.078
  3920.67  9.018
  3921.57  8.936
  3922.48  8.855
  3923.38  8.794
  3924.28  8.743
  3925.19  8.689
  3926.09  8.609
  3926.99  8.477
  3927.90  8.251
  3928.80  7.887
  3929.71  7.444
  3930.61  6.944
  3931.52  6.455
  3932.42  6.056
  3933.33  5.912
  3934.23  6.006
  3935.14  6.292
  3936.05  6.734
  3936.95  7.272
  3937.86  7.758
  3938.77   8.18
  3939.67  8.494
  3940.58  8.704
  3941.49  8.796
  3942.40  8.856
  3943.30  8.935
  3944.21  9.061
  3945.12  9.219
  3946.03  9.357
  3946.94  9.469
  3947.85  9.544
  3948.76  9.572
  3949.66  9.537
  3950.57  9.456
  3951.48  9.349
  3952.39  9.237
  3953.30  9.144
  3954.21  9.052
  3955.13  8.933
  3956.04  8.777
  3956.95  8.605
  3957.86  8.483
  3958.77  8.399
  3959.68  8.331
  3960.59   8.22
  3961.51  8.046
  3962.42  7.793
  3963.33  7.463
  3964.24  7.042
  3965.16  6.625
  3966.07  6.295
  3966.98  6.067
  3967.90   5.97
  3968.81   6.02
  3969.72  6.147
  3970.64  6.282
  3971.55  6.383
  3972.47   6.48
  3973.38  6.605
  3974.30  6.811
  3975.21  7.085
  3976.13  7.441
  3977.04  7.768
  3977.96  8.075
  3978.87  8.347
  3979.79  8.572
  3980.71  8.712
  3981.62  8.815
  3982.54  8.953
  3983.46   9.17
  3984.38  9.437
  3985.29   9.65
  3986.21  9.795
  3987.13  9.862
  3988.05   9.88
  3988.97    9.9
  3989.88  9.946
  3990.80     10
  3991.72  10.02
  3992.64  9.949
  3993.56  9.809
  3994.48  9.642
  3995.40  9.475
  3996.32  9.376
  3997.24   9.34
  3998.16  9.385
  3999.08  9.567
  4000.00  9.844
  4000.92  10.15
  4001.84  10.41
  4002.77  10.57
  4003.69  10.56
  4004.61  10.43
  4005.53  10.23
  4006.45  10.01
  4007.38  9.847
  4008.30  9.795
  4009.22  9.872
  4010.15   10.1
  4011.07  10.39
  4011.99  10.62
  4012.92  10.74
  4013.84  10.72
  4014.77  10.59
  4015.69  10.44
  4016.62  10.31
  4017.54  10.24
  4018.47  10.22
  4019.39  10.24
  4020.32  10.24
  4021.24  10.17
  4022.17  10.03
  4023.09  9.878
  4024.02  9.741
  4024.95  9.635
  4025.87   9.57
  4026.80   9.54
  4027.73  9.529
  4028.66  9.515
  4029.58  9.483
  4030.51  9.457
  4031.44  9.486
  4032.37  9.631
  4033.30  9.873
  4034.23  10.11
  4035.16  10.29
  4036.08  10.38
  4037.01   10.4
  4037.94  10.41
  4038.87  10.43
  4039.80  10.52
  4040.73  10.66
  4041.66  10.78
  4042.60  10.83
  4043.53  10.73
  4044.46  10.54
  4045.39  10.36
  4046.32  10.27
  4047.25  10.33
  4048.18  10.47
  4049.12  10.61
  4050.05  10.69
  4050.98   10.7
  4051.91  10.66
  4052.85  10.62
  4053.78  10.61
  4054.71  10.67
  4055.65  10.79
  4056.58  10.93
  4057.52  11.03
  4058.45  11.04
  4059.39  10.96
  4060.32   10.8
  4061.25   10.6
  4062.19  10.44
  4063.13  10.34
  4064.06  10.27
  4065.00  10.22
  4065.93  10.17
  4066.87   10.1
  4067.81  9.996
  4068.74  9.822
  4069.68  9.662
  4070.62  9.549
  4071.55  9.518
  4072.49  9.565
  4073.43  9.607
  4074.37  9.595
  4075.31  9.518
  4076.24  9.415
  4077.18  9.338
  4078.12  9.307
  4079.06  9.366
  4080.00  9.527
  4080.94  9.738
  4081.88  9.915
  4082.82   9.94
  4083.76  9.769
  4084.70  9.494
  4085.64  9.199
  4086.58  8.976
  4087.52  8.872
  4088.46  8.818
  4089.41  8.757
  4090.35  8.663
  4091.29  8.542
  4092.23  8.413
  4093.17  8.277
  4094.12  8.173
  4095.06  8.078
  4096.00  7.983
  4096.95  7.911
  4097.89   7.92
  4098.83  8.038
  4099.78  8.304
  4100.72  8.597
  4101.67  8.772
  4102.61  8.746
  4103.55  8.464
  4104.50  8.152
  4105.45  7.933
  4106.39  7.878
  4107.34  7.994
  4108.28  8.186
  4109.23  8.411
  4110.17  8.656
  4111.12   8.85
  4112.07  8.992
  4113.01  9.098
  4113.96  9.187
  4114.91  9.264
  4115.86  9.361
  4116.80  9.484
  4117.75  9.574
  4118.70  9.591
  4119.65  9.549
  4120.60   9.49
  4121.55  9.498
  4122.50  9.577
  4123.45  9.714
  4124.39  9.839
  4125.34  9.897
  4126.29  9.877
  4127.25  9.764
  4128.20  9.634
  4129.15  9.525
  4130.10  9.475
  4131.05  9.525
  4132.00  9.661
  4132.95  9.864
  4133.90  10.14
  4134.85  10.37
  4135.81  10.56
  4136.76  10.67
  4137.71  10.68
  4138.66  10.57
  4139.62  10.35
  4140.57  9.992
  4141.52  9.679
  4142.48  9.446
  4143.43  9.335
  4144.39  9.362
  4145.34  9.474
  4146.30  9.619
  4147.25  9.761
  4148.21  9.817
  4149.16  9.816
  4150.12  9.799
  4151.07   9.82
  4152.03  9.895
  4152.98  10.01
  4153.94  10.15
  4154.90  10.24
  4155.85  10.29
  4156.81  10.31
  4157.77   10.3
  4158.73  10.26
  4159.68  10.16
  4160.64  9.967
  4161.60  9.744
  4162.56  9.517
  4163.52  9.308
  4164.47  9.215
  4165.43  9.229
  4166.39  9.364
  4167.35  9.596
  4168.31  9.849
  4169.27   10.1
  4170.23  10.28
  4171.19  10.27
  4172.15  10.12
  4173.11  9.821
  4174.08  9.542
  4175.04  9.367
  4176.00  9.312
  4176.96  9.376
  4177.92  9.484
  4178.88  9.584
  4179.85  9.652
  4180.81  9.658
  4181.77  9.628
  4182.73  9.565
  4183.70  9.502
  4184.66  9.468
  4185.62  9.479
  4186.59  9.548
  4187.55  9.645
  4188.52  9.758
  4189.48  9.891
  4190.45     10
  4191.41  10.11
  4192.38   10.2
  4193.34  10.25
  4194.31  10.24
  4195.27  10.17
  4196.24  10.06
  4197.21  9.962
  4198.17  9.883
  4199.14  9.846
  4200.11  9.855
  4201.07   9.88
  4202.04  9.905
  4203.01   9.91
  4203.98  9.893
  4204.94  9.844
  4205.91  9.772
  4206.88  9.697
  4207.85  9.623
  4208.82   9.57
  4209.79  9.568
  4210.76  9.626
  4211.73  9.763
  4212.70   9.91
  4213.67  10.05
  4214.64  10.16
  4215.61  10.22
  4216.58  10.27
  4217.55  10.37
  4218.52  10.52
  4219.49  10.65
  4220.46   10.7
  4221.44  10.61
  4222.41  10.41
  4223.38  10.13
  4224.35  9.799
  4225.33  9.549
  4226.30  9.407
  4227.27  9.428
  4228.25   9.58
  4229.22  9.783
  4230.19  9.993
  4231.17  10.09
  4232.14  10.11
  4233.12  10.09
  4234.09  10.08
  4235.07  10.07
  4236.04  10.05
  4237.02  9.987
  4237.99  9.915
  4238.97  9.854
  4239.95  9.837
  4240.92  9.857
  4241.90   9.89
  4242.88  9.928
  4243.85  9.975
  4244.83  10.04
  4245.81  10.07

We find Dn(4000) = 1.27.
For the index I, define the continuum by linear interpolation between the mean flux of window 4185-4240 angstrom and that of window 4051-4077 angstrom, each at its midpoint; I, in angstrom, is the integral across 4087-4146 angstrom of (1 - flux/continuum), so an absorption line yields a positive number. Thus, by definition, 5.7 angstrom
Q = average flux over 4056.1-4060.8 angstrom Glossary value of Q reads 11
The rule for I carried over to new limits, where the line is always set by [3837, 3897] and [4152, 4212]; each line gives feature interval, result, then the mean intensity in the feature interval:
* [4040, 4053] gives -2.2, 10.6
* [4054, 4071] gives -2.3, 10.4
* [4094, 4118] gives 2.2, 8.54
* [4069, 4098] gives 0.6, 9.1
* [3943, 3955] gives -1.0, 9.29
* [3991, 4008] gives -2.1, 9.92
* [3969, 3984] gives 1.9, 7.58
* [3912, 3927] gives -1.1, 8.99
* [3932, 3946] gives 1.2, 7.8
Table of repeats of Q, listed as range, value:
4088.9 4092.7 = 8.59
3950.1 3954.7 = 9.23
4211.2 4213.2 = 9.83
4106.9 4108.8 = 8.11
